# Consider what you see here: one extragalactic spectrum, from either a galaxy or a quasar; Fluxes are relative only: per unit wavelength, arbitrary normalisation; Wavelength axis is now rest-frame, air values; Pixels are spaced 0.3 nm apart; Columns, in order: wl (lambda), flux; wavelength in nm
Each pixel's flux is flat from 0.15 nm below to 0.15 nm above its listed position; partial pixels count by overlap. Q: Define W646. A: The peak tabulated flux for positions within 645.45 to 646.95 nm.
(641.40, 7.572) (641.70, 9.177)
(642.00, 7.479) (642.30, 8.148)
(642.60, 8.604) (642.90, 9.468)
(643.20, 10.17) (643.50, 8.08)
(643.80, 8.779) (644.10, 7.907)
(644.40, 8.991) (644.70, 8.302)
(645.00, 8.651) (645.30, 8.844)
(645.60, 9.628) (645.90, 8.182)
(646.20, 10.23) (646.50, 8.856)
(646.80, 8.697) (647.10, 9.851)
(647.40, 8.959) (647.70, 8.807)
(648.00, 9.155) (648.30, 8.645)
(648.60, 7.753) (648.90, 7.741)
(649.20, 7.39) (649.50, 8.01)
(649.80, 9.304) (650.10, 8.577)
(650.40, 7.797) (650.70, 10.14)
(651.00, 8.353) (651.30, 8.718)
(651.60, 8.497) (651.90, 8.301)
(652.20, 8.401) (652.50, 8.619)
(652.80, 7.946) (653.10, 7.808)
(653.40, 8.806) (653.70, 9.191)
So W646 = 10.23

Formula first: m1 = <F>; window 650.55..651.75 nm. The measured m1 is 8.93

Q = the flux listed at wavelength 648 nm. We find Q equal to 9.155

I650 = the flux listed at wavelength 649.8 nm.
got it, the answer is 9.304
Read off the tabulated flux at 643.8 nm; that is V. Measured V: 8.779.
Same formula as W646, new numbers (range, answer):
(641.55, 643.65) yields 10.17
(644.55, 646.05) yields 9.628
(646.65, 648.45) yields 9.851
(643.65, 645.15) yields 8.991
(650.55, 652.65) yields 10.14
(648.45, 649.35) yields 7.753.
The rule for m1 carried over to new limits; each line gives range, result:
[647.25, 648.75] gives 8.66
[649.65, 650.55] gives 8.56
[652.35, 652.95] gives 8.28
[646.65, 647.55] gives 9.17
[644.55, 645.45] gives 8.6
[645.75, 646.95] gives 8.99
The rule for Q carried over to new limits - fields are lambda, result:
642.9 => 9.468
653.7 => 9.191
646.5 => 8.856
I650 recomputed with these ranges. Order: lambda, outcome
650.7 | 10.14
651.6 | 8.497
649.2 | 7.39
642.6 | 8.604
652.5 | 8.619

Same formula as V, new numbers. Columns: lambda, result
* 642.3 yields 8.148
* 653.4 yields 8.806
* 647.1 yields 9.851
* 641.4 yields 7.572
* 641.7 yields 9.177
